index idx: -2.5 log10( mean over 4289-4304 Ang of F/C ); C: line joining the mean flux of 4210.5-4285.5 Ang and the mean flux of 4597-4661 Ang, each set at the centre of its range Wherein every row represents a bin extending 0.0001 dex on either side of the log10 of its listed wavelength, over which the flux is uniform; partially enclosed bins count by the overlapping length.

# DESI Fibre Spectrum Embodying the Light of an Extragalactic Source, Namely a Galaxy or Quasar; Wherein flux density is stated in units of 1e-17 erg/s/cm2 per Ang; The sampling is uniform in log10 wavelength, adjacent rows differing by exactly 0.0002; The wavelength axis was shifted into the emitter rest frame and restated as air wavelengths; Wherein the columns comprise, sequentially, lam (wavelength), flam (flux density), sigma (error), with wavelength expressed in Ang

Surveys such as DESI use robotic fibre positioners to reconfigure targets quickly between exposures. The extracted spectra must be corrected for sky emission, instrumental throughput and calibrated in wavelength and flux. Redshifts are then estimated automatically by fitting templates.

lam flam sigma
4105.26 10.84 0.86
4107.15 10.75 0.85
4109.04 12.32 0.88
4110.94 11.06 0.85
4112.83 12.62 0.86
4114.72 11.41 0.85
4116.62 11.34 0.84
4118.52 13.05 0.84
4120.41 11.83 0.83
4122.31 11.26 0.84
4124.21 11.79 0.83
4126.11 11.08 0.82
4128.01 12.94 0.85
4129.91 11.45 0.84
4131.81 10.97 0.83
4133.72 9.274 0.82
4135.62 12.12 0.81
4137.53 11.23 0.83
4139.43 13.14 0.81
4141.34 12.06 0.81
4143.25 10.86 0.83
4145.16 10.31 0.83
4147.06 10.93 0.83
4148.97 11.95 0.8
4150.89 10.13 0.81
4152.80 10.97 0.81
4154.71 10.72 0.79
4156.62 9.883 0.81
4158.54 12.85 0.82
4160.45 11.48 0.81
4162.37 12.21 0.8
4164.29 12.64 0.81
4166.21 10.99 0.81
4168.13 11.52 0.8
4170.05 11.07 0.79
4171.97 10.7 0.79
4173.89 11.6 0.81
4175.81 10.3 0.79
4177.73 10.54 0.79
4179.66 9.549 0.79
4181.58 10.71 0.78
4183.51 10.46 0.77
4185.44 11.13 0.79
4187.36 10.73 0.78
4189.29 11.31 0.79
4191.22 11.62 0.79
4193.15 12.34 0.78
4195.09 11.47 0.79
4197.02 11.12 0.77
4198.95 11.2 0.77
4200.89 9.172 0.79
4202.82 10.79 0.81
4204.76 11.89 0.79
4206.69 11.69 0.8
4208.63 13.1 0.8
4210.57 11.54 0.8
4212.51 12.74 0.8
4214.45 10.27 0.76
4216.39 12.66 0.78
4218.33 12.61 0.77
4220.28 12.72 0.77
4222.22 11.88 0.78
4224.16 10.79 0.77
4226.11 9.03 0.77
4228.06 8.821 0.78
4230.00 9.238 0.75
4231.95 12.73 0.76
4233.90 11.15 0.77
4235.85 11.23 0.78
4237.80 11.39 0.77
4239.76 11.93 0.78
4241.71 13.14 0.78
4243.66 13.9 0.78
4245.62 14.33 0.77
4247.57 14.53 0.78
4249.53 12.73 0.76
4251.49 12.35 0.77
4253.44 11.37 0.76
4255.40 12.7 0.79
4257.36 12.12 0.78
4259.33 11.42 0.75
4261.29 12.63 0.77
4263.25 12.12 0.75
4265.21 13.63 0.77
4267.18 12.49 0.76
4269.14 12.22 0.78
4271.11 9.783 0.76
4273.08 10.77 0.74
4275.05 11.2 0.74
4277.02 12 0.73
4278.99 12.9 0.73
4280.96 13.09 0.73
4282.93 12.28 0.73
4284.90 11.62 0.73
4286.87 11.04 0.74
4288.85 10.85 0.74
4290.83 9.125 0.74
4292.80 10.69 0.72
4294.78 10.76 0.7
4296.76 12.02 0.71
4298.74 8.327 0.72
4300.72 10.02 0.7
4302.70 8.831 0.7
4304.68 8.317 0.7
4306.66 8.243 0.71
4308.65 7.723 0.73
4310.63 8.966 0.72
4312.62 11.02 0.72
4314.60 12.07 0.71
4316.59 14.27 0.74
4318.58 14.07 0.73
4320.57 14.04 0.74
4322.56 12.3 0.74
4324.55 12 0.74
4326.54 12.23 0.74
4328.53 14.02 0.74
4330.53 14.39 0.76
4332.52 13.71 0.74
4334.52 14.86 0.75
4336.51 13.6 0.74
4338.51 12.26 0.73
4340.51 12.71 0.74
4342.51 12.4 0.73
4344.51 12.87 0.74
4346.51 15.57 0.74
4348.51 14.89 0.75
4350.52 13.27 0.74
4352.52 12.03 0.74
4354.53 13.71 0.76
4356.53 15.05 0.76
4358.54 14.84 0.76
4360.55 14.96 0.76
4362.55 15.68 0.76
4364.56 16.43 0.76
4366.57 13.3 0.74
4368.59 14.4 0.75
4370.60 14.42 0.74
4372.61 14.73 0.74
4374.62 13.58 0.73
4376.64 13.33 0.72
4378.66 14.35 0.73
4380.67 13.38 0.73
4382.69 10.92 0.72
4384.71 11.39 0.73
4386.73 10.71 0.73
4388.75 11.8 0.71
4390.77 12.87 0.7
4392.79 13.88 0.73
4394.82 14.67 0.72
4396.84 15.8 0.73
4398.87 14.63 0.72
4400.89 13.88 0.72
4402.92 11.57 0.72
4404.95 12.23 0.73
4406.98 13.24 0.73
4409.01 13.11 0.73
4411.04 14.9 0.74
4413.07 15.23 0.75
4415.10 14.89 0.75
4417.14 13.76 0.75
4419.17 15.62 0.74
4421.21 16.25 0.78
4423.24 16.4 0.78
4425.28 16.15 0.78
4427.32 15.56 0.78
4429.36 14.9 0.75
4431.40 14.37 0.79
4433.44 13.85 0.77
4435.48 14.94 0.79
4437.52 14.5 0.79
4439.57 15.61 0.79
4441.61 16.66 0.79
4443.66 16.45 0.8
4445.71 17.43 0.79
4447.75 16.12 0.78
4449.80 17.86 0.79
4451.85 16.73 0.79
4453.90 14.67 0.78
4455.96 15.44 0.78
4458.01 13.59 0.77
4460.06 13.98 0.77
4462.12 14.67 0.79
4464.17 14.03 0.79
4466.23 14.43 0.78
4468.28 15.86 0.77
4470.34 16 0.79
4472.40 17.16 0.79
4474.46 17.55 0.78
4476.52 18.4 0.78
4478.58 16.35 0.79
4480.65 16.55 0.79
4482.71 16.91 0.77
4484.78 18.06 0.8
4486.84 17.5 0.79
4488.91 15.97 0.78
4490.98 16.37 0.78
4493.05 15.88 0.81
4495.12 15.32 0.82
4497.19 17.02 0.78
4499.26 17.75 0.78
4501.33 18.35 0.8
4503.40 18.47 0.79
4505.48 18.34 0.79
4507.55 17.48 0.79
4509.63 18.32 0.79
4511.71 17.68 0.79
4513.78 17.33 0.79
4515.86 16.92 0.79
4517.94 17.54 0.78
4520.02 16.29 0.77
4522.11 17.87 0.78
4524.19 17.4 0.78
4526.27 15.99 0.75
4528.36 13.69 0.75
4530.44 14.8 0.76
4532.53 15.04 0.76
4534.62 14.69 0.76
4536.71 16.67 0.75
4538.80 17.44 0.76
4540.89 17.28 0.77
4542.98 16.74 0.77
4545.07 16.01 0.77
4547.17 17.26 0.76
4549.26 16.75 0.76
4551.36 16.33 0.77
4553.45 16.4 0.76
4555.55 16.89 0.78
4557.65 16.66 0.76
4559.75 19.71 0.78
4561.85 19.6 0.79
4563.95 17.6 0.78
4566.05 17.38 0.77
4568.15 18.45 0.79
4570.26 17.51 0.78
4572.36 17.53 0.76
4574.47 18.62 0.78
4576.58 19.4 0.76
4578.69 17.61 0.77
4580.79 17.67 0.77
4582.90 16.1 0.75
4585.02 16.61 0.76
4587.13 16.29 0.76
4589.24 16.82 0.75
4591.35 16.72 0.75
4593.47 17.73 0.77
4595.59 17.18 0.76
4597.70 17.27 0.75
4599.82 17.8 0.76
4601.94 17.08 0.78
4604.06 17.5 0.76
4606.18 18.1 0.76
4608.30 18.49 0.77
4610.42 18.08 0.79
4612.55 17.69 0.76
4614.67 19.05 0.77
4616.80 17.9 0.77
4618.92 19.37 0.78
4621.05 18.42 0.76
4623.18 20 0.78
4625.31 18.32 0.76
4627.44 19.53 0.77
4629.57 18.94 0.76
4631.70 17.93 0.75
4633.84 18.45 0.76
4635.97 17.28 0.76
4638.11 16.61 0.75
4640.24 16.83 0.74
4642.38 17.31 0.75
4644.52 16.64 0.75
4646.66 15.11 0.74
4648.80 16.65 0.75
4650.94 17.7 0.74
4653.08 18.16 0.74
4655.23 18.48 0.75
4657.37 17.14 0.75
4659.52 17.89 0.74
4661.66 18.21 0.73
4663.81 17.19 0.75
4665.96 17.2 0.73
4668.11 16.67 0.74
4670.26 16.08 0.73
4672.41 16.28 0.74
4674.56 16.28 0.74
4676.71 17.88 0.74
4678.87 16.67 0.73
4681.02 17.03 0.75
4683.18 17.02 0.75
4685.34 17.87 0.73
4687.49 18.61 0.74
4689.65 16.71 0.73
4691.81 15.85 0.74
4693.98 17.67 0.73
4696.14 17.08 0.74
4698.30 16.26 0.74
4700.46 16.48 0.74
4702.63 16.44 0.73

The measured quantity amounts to 0.26 mag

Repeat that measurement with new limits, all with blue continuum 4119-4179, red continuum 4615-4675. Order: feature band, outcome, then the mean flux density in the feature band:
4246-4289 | 0.059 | 12.1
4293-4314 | 0.361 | 9.52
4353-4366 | -0.070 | 14.9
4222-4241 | 0.147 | 10.8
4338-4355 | 0.041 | 13.3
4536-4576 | -0.061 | 17.4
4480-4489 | -0.103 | 17.1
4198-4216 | 0.059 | 11.4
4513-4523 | -0.076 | 17.2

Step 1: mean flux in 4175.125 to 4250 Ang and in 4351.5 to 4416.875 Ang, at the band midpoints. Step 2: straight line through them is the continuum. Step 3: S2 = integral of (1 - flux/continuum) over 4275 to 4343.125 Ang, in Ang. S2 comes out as 5.94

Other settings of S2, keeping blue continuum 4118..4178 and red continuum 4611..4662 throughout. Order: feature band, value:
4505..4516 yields -1.02 Ang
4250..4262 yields 0.65 Ang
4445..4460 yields -0.37 Ang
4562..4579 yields -1.10 Ang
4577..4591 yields 0.19 Ang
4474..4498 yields -1.39 Ang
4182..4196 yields 0.76 Ang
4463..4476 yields -0.21 Ang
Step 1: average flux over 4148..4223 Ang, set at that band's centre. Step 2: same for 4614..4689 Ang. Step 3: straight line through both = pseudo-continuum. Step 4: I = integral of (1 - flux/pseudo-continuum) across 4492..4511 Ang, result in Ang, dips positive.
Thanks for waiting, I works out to -2.3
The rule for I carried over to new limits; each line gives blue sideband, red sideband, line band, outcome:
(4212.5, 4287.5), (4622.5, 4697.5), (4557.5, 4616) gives -4.7 Ang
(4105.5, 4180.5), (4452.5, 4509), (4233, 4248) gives 0.2 Ang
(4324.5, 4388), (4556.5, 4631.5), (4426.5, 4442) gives 0.1 Ang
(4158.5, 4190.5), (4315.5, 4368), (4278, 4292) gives 1.5 Ang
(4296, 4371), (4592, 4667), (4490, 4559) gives -3.4 Ang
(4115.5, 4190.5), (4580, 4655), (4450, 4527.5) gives -3.5 Ang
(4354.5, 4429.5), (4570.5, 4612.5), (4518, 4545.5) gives 0.5 Ang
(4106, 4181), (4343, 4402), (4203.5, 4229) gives 1.3 Ang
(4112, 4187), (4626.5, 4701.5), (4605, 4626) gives -2.3 Ang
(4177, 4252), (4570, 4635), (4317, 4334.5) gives -0.1 Ang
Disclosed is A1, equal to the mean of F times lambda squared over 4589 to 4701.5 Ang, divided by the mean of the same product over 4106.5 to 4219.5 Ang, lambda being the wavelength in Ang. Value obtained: 1.91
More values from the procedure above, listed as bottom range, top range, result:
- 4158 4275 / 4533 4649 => 1.79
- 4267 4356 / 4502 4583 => 1.60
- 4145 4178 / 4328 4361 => 1.34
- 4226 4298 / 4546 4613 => 1.72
